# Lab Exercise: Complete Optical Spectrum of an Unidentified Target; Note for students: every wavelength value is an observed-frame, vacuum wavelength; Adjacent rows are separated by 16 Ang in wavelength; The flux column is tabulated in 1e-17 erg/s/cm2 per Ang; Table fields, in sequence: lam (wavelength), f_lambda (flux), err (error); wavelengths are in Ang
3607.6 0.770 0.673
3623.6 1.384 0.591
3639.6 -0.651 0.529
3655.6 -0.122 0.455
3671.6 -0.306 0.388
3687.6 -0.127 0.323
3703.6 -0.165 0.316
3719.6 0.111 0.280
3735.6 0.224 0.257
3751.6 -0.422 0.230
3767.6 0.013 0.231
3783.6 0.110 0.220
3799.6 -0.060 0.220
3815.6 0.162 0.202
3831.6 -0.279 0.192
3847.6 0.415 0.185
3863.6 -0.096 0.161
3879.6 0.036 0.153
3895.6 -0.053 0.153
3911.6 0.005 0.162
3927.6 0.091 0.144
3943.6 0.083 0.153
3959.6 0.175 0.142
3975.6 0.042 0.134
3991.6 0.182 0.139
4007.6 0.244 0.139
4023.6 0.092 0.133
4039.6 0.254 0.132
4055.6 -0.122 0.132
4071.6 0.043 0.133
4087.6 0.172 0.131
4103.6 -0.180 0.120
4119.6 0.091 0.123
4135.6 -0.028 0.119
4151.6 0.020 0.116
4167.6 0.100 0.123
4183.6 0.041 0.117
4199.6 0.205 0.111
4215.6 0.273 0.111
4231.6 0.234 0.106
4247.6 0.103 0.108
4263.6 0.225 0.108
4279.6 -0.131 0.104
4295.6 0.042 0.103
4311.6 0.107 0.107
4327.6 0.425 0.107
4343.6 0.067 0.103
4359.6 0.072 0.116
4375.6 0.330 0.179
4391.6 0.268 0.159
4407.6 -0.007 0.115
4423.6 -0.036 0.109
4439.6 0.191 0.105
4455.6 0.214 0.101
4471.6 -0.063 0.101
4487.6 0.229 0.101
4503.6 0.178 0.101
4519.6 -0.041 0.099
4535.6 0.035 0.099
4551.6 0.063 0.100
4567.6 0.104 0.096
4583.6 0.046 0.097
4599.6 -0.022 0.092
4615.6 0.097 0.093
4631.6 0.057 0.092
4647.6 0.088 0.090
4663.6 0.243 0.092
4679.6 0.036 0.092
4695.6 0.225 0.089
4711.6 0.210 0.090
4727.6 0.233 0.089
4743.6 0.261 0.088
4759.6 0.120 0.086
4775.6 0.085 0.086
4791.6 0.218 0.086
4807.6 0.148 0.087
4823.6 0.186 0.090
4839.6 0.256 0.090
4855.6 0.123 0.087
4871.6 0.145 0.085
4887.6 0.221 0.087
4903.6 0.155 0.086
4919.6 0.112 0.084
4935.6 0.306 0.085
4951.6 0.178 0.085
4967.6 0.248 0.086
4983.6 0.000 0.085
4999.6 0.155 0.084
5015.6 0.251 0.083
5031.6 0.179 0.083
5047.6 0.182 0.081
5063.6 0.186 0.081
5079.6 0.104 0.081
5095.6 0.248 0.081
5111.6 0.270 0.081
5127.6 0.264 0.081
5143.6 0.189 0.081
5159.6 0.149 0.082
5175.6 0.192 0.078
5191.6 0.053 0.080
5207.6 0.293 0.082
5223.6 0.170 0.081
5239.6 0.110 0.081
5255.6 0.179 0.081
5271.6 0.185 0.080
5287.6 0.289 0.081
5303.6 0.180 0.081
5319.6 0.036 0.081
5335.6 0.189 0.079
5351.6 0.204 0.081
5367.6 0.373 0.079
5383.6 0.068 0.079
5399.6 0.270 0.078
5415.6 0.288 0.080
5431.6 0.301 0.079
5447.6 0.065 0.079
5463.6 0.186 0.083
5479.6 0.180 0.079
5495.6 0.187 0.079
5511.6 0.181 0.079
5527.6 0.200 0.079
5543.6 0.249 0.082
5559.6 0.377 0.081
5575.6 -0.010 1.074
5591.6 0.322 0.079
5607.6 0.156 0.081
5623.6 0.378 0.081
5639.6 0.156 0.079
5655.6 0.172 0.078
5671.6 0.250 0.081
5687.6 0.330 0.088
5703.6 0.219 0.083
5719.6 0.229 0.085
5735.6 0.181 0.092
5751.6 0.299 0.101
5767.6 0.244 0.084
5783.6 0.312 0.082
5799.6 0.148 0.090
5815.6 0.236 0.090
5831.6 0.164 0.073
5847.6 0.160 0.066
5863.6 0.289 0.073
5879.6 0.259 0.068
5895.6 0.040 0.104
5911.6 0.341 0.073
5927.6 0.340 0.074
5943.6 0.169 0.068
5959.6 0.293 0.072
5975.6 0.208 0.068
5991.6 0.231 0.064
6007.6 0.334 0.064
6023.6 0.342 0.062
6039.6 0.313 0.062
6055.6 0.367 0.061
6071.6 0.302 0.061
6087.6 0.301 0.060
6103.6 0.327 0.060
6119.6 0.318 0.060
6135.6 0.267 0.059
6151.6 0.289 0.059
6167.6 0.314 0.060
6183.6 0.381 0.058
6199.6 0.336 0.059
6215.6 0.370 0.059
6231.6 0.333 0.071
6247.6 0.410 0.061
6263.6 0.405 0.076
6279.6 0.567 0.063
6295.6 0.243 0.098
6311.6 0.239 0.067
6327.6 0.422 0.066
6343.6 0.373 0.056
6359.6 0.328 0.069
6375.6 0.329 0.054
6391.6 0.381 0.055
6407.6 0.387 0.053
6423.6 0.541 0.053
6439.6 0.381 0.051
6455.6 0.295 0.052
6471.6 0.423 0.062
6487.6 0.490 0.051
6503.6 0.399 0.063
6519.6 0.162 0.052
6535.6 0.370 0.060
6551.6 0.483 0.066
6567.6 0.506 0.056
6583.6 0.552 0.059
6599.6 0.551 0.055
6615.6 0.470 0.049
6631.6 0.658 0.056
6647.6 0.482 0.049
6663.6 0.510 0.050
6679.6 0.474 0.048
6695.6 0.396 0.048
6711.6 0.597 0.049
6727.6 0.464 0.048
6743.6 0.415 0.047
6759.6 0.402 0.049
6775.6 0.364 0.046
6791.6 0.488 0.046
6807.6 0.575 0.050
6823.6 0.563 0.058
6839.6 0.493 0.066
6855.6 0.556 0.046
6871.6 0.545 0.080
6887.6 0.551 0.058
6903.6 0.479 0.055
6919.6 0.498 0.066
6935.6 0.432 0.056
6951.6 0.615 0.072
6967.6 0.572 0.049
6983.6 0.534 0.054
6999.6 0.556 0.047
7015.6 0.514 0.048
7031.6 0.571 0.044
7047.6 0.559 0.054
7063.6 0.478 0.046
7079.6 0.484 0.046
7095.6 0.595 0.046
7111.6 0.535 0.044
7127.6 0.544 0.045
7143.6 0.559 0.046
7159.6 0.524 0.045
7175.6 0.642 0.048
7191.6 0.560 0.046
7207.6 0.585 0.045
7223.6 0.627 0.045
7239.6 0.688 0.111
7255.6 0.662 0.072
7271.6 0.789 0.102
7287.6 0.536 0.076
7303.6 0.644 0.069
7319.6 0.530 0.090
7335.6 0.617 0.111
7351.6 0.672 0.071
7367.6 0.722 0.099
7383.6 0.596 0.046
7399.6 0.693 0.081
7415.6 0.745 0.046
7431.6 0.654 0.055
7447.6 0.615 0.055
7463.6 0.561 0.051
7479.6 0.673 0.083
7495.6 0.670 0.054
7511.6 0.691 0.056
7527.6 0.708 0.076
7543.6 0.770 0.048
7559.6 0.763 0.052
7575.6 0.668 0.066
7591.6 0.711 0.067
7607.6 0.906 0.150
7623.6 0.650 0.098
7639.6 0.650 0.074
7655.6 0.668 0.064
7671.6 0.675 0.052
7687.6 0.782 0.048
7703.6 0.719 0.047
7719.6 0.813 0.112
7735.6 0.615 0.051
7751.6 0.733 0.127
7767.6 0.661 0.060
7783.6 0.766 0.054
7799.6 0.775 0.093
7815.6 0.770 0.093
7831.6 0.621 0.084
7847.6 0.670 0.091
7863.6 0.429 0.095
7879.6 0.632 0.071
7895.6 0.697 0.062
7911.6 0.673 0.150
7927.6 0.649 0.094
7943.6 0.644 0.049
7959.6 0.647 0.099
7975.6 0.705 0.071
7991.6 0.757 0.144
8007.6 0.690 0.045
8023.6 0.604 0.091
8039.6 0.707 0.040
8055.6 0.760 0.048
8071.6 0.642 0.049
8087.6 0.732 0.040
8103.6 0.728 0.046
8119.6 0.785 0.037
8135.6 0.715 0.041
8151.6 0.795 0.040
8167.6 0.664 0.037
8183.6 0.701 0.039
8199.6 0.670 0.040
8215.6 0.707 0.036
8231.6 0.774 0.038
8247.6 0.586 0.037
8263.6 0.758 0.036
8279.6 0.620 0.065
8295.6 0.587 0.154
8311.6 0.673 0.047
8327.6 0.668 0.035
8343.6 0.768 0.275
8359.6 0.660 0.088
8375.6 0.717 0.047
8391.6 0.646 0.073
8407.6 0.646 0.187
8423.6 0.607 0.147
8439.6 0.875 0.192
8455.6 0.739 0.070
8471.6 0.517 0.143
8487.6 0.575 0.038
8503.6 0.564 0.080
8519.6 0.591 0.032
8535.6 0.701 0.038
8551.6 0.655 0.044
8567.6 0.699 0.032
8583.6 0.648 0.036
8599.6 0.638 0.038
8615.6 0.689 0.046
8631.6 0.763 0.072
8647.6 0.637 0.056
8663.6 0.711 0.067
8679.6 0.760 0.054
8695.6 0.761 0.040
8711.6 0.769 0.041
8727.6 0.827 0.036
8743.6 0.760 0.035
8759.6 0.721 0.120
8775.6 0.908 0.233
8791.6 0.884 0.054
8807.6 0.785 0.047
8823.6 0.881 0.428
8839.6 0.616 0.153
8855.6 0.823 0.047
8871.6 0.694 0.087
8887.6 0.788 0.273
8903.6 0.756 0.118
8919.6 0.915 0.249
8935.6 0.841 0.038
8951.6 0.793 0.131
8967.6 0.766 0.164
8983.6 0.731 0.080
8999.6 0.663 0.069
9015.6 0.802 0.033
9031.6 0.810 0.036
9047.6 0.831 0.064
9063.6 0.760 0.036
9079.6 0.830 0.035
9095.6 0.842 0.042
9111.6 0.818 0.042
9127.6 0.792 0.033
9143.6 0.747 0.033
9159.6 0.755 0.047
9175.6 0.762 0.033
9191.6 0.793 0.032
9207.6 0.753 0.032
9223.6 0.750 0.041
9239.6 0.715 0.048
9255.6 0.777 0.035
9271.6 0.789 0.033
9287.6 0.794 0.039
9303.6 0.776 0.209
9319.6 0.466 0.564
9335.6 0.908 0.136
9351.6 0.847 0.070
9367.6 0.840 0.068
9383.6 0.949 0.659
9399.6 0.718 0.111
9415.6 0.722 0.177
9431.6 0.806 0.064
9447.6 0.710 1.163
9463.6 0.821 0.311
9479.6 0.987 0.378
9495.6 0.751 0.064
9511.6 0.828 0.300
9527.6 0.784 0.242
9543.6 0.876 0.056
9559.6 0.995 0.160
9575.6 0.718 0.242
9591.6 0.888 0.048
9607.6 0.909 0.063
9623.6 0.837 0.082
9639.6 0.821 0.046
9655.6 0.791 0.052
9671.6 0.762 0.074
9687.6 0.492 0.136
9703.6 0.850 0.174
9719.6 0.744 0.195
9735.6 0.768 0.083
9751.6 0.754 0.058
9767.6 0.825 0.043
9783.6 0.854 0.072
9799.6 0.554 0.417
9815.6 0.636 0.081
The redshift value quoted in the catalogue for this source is 0.643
